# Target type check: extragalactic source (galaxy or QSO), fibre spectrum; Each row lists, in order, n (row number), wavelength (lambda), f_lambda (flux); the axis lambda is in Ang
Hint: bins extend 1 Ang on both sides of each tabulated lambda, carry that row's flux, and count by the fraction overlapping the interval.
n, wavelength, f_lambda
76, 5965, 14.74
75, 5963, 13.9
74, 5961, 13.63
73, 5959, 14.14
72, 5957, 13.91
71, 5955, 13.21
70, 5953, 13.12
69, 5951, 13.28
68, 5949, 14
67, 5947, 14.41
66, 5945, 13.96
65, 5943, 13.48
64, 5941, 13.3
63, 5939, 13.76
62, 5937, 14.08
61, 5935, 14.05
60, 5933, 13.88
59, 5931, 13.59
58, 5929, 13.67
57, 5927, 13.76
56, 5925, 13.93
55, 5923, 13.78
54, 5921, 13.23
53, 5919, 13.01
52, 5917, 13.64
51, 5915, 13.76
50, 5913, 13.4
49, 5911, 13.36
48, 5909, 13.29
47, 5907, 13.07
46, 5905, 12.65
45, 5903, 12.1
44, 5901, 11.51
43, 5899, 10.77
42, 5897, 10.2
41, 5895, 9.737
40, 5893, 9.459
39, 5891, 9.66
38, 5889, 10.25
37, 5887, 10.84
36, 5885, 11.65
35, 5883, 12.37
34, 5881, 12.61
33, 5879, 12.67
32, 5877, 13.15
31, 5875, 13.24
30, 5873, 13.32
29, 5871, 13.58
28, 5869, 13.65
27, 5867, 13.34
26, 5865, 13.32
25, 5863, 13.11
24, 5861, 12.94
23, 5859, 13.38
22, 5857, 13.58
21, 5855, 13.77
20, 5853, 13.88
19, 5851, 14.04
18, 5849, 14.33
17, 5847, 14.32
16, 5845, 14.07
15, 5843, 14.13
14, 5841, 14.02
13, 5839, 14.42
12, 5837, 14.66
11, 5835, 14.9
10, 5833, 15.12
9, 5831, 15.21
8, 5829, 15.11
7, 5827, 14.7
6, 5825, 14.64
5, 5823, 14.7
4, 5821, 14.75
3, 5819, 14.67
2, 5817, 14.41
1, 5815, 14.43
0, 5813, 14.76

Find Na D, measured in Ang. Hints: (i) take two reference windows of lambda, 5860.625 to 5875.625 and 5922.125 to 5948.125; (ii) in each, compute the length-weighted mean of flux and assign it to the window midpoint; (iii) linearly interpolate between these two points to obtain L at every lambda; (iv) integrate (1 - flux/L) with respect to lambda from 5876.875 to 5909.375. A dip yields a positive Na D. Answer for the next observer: 5.0 Ang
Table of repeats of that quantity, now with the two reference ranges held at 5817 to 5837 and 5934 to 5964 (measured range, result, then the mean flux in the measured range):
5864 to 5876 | 0.87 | 13.4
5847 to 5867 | 1.30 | 13.6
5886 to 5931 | 5.85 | 12.3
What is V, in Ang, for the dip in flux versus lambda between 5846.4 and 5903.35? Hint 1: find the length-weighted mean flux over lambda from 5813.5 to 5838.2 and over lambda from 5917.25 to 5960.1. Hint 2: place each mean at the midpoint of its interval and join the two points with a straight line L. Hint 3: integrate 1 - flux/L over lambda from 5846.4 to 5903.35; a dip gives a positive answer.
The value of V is 7.50 Ang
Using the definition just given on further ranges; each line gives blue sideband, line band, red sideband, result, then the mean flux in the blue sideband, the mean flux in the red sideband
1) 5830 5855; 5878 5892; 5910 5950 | 2.62 Ang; 14.4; 13.7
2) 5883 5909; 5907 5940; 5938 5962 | -3.18 Ang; 11.1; 13.7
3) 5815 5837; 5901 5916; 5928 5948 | 1.16 Ang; 14.8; 13.8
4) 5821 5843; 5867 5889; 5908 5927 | 2.26 Ang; 14.7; 13.5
